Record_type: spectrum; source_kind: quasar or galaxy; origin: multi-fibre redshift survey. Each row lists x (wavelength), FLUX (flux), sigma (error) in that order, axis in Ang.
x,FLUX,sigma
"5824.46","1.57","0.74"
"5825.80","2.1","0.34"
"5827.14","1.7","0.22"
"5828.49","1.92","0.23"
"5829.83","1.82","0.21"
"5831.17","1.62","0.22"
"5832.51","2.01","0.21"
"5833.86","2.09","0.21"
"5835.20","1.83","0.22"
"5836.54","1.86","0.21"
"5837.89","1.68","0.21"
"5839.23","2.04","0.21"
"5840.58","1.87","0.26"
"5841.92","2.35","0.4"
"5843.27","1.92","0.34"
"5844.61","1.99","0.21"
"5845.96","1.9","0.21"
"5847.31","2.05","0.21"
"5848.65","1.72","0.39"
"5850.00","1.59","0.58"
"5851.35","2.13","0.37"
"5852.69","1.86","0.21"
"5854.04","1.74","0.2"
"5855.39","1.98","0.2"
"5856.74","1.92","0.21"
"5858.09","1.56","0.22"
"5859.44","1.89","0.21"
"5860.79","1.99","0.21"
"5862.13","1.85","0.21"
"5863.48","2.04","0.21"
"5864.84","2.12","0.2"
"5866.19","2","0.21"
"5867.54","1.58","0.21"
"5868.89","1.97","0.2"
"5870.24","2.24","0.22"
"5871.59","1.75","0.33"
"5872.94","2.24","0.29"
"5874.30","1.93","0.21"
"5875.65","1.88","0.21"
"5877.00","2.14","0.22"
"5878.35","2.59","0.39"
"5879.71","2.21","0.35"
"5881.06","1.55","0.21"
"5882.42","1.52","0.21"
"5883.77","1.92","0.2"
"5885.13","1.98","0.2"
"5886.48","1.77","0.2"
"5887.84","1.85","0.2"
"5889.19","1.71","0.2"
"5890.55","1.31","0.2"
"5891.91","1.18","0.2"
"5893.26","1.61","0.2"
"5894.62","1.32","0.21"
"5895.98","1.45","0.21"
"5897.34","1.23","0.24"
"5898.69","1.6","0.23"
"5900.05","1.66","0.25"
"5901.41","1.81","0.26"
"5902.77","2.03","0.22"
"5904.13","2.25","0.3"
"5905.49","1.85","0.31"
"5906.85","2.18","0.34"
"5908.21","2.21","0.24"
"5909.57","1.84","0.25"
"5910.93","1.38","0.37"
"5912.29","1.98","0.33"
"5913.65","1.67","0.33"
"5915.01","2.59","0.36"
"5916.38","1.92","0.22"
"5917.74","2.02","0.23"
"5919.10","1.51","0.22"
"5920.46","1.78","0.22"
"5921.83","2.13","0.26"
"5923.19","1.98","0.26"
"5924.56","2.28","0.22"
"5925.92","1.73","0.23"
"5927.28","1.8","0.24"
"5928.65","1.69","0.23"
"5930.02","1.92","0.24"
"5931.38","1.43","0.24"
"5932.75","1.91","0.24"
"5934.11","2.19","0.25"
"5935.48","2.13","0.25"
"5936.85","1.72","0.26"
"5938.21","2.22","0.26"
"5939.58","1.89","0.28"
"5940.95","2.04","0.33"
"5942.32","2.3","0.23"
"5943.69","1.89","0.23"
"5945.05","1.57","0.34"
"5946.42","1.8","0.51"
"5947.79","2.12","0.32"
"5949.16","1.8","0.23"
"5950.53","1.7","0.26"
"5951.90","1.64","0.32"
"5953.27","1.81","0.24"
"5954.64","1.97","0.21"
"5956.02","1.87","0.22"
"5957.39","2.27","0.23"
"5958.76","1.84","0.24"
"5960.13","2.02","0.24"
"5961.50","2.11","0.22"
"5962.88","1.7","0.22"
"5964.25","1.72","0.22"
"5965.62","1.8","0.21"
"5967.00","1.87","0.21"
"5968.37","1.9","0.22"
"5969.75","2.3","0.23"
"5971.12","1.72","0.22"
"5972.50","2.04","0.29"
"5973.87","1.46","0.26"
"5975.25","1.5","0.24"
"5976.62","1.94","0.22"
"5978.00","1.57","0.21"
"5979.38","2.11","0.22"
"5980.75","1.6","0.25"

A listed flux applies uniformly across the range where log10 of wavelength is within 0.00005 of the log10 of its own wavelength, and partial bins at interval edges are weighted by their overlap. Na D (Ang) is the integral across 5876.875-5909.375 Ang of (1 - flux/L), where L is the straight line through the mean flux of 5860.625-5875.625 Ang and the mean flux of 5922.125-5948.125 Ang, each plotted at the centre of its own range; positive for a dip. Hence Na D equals 2.8 Ang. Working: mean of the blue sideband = 1.97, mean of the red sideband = 1.93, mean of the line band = 1.78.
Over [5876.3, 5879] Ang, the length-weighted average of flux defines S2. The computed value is 2.36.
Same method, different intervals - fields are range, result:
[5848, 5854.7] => 1.81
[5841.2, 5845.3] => 2.08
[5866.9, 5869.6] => 1.79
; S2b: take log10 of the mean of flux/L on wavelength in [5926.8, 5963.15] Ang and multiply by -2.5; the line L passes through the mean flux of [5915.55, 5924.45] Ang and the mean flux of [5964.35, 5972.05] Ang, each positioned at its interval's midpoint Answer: 0.006 mag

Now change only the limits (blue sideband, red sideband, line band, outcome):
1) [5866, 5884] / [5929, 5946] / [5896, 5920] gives 0.05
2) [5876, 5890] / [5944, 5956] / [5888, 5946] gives 0.02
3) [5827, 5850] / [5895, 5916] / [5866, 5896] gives 0.03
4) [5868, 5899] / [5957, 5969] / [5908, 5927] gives -0.05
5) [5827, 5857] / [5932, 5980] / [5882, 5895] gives 0.17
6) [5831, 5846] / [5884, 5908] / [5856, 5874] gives -0.06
